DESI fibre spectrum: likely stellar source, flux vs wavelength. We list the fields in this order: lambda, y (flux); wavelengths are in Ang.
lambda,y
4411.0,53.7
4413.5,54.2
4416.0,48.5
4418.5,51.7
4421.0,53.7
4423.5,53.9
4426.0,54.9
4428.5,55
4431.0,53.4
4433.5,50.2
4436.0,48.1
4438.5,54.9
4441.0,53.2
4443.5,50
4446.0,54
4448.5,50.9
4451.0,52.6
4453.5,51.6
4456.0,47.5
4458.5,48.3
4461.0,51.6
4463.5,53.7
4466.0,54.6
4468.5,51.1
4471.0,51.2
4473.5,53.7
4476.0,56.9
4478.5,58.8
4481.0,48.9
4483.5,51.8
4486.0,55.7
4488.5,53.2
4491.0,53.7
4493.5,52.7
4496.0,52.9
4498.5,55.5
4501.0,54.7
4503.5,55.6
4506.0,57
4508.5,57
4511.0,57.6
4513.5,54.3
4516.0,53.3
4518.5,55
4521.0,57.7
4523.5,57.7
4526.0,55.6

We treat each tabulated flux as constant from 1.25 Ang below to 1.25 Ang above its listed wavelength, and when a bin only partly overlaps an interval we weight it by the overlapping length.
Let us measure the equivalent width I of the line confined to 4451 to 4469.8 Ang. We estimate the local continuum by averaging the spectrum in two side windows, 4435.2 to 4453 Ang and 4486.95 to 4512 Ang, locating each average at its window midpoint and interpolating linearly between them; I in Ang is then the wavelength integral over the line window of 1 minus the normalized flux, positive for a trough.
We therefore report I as 0.6 Ang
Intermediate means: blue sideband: 52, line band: 51.3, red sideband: 55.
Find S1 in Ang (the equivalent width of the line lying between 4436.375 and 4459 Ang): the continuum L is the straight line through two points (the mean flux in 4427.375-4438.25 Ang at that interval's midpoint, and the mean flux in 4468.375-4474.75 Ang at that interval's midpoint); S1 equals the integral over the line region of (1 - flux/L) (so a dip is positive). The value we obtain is 0.26 Ang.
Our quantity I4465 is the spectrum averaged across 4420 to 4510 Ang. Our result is 53.1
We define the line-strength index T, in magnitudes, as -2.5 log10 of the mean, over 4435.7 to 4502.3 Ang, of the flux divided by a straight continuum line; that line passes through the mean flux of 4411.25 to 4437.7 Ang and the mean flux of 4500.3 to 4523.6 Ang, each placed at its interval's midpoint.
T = 0.031 mag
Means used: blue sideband 52.5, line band 52.7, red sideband 55.9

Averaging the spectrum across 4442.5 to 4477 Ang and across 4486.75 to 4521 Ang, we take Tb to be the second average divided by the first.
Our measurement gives 1.1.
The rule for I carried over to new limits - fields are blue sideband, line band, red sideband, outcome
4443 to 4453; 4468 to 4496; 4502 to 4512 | 0.64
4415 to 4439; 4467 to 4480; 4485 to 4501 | -0.18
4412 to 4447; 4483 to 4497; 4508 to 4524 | 0.39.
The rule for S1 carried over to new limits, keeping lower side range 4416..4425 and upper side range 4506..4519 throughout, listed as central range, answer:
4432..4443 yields 0.3 Ang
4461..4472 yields 0.3 Ang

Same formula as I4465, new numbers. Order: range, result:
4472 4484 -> 54.1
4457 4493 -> 53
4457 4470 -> 51.8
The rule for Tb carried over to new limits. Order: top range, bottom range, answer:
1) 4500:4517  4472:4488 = 1.03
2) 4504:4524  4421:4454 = 1.07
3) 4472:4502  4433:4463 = 1.06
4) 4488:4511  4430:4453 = 1.06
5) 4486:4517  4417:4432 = 1.02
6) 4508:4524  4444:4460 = 1.10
